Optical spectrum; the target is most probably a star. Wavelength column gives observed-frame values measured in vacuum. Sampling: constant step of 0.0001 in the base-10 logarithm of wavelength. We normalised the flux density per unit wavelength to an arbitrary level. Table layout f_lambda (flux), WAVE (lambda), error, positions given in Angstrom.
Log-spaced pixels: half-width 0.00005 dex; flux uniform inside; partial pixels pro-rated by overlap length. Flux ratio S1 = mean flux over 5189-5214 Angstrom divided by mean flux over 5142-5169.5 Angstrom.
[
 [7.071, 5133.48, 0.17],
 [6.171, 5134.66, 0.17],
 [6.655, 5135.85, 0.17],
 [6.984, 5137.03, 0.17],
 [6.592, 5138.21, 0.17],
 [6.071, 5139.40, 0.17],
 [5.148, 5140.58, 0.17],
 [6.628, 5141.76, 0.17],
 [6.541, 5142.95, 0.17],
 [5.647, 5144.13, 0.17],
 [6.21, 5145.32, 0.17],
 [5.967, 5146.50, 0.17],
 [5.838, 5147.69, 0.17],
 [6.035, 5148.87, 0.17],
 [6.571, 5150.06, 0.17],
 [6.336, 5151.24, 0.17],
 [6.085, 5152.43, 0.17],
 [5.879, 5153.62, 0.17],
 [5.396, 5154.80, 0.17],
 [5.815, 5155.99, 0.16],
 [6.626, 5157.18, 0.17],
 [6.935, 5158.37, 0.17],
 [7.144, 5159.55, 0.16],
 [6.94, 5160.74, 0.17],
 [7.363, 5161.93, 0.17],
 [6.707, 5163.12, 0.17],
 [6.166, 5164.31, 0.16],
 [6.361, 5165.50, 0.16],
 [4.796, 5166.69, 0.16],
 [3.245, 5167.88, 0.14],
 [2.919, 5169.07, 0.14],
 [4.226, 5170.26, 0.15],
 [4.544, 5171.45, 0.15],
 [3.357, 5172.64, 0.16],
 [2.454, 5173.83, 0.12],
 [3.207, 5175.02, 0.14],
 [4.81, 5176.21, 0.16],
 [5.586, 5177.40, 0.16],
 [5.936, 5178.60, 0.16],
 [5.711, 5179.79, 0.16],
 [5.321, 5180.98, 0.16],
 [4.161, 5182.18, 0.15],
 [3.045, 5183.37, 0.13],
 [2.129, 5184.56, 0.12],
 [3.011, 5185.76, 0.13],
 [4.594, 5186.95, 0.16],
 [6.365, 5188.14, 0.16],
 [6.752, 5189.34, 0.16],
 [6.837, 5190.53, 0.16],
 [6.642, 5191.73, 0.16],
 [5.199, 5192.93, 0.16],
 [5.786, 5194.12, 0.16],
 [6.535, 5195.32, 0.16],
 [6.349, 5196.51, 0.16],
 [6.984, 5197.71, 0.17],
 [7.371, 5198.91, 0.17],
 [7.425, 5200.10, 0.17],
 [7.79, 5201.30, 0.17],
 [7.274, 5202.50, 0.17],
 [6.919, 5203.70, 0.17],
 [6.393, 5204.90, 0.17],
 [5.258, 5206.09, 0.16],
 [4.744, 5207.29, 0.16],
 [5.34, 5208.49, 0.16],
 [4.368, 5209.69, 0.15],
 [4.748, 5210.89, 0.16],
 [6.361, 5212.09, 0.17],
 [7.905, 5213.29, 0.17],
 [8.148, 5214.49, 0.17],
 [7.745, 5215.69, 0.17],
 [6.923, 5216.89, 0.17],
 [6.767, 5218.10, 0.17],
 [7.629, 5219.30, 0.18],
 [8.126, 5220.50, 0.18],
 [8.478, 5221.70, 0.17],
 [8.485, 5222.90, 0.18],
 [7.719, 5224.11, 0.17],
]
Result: 1.06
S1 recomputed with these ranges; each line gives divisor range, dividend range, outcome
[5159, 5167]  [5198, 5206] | 1.08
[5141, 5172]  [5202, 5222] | 1.13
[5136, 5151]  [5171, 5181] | 0.73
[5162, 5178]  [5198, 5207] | 1.49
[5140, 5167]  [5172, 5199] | 0.82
